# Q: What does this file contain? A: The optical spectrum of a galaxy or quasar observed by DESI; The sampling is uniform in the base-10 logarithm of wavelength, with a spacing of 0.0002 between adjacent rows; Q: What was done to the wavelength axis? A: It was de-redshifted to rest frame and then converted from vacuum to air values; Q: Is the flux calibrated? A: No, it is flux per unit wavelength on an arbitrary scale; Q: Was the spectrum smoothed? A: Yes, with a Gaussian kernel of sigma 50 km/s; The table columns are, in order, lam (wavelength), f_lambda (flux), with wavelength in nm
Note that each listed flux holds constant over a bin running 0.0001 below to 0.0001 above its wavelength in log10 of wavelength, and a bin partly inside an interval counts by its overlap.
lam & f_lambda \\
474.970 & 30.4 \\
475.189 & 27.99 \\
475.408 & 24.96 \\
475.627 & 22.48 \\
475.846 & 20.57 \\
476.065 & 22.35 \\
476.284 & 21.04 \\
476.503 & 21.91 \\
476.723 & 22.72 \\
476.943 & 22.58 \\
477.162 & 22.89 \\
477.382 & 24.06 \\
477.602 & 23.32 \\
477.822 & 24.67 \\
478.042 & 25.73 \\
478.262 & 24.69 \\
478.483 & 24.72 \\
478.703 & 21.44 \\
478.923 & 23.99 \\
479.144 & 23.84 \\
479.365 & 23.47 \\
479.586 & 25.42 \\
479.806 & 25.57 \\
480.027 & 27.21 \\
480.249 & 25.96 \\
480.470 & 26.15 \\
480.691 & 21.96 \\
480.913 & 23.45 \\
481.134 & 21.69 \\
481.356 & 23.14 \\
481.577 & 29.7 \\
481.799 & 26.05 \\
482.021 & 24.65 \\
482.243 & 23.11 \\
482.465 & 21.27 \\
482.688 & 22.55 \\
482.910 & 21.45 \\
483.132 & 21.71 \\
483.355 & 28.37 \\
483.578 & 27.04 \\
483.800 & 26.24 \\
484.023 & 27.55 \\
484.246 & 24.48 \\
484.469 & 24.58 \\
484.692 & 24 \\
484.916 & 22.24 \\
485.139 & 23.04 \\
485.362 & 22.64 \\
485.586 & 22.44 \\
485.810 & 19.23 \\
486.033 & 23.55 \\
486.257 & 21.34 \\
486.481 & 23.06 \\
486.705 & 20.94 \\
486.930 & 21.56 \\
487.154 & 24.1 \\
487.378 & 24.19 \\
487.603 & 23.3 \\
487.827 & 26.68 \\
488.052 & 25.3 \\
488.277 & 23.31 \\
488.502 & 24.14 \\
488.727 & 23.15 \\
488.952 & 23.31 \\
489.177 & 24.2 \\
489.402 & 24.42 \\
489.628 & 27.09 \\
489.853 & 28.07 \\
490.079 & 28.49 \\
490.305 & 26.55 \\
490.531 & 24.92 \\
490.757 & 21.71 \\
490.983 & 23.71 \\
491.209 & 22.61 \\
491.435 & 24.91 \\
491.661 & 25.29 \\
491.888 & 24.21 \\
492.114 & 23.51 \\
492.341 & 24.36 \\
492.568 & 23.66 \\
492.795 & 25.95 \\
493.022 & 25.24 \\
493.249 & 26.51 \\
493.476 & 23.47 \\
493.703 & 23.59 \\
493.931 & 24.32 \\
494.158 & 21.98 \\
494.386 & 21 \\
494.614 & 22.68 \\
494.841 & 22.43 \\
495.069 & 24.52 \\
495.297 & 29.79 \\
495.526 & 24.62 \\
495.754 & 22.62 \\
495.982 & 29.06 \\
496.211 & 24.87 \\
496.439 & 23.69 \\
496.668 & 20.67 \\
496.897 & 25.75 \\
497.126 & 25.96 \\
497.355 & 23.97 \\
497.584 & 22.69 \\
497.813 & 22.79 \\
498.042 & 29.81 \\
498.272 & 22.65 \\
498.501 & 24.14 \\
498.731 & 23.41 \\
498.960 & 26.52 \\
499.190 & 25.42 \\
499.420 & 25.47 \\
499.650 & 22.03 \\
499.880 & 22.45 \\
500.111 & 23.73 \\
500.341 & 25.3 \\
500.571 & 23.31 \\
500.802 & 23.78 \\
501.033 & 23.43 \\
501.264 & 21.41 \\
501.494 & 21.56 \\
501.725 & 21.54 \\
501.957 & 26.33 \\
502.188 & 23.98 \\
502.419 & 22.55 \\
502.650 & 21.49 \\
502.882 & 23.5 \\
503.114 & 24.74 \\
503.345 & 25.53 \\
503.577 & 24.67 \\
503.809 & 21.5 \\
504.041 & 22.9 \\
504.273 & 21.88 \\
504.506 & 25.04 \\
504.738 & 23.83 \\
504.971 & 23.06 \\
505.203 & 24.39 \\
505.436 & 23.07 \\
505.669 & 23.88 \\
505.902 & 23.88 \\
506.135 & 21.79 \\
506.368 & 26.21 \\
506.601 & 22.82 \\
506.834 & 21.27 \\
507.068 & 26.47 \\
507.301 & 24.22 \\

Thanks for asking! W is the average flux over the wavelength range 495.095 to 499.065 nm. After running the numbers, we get 24.9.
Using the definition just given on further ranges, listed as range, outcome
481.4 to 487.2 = 23.7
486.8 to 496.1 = 24.5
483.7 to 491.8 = 24.1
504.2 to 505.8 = 23.6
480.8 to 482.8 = 24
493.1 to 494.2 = 24.2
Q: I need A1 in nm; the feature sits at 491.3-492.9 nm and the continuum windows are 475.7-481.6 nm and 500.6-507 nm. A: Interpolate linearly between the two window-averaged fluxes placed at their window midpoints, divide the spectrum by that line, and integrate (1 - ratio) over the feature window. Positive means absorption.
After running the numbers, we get -0.07 nm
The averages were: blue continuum 23.8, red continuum 23.4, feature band 24.5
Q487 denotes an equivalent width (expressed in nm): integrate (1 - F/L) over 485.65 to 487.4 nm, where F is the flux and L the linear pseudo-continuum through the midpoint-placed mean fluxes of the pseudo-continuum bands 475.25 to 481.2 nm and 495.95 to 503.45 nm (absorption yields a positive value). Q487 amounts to 0.123 nm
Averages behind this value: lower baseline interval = 23.7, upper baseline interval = 24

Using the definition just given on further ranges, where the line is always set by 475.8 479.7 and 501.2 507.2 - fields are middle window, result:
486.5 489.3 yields -0.03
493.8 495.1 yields 0.04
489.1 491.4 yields -0.17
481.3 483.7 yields -0.12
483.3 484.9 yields -0.16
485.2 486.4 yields 0.08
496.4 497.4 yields -0.03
